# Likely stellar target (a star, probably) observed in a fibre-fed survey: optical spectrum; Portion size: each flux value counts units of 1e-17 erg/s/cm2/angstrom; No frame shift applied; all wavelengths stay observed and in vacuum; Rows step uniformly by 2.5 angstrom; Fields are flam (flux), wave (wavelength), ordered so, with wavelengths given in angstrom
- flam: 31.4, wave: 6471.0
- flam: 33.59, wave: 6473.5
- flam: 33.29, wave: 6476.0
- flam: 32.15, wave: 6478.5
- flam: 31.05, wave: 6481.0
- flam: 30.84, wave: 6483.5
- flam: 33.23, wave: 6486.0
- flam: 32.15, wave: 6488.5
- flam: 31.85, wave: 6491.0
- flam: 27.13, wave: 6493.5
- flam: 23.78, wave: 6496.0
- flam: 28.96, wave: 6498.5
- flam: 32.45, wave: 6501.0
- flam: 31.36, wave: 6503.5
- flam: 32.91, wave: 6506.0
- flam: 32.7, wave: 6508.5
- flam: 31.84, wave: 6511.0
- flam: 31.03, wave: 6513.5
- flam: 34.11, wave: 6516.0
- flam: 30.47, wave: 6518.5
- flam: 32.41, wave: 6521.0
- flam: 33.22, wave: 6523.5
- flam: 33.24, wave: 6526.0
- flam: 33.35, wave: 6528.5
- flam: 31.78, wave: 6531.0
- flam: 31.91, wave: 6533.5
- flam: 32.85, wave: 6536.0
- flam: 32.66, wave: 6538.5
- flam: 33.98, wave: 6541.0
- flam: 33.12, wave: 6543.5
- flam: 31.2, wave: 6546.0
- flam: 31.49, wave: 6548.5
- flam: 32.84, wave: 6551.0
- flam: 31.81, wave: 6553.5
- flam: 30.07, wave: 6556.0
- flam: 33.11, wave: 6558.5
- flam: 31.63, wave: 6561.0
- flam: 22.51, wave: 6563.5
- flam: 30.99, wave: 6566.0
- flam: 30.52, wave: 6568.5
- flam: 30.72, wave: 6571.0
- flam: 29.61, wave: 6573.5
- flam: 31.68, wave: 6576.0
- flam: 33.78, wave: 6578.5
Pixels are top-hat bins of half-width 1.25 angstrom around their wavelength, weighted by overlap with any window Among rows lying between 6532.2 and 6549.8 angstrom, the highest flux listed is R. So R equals 33.98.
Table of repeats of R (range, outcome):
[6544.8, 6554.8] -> 32.84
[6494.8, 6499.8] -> 28.96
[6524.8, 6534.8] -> 33.35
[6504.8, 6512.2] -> 32.91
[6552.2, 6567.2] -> 33.11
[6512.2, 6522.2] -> 34.11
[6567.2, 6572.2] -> 30.72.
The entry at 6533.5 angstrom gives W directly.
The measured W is 31.91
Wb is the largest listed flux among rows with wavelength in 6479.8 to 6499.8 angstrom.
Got 33.23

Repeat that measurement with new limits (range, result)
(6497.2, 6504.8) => 32.45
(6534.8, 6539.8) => 32.85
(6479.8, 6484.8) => 31.05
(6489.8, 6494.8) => 31.85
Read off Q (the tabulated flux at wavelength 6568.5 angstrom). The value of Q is 30.52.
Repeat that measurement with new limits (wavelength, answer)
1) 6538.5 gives 32.66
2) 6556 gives 30.07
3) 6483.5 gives 30.84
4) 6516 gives 34.11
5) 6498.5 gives 28.96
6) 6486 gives 33.23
